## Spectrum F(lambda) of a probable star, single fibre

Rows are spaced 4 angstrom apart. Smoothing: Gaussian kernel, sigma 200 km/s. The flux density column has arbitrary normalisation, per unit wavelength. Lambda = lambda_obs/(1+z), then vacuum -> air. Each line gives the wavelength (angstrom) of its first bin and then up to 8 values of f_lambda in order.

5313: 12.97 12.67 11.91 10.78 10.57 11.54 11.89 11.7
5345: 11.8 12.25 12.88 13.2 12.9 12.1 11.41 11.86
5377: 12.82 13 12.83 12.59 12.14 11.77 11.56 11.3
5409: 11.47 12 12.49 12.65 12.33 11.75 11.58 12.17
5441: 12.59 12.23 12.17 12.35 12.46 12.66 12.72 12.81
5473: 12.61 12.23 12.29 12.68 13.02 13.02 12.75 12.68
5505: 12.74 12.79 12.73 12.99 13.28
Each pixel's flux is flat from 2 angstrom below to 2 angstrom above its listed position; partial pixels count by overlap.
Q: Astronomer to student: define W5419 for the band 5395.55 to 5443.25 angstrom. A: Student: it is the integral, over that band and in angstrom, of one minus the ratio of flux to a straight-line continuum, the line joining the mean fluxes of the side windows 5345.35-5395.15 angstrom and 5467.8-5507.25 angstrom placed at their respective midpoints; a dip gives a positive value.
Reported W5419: 2.2 angstrom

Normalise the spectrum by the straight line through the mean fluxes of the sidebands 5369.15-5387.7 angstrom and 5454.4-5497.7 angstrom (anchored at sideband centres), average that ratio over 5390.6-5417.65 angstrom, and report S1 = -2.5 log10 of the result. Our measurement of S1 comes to 0.07 mag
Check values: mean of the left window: 12.5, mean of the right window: 12.7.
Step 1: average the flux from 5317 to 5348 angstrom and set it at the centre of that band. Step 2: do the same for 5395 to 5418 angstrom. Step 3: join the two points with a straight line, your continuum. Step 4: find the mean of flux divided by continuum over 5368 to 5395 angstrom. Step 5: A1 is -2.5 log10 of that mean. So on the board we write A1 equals -0.07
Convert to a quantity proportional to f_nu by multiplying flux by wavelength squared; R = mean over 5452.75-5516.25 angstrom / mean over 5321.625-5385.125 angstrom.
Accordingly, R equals 1.10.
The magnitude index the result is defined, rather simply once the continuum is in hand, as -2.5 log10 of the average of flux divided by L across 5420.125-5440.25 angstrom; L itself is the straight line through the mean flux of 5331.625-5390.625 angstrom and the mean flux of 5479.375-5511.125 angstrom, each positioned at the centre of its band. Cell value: 0.04 mag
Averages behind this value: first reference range 12.3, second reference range 12.8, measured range 12.1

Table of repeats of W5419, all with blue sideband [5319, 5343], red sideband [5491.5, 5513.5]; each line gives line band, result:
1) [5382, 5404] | -0.5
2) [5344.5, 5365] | -1.8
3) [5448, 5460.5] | 0.0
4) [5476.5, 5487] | 0.2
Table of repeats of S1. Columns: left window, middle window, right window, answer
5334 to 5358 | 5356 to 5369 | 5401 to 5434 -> -0.03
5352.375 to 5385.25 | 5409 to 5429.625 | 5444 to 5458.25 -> 0.02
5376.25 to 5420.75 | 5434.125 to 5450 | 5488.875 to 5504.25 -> 0.02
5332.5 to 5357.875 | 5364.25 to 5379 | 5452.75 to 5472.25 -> 0.02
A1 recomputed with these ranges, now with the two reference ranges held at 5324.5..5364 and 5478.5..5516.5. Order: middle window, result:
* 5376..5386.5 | -0.06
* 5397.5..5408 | 0.07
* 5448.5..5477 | 0.00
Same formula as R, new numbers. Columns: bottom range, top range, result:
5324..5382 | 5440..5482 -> 1.08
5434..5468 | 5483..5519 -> 1.05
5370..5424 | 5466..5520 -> 1.08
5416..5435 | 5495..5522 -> 1.09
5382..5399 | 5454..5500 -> 1.06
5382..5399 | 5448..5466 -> 1.03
